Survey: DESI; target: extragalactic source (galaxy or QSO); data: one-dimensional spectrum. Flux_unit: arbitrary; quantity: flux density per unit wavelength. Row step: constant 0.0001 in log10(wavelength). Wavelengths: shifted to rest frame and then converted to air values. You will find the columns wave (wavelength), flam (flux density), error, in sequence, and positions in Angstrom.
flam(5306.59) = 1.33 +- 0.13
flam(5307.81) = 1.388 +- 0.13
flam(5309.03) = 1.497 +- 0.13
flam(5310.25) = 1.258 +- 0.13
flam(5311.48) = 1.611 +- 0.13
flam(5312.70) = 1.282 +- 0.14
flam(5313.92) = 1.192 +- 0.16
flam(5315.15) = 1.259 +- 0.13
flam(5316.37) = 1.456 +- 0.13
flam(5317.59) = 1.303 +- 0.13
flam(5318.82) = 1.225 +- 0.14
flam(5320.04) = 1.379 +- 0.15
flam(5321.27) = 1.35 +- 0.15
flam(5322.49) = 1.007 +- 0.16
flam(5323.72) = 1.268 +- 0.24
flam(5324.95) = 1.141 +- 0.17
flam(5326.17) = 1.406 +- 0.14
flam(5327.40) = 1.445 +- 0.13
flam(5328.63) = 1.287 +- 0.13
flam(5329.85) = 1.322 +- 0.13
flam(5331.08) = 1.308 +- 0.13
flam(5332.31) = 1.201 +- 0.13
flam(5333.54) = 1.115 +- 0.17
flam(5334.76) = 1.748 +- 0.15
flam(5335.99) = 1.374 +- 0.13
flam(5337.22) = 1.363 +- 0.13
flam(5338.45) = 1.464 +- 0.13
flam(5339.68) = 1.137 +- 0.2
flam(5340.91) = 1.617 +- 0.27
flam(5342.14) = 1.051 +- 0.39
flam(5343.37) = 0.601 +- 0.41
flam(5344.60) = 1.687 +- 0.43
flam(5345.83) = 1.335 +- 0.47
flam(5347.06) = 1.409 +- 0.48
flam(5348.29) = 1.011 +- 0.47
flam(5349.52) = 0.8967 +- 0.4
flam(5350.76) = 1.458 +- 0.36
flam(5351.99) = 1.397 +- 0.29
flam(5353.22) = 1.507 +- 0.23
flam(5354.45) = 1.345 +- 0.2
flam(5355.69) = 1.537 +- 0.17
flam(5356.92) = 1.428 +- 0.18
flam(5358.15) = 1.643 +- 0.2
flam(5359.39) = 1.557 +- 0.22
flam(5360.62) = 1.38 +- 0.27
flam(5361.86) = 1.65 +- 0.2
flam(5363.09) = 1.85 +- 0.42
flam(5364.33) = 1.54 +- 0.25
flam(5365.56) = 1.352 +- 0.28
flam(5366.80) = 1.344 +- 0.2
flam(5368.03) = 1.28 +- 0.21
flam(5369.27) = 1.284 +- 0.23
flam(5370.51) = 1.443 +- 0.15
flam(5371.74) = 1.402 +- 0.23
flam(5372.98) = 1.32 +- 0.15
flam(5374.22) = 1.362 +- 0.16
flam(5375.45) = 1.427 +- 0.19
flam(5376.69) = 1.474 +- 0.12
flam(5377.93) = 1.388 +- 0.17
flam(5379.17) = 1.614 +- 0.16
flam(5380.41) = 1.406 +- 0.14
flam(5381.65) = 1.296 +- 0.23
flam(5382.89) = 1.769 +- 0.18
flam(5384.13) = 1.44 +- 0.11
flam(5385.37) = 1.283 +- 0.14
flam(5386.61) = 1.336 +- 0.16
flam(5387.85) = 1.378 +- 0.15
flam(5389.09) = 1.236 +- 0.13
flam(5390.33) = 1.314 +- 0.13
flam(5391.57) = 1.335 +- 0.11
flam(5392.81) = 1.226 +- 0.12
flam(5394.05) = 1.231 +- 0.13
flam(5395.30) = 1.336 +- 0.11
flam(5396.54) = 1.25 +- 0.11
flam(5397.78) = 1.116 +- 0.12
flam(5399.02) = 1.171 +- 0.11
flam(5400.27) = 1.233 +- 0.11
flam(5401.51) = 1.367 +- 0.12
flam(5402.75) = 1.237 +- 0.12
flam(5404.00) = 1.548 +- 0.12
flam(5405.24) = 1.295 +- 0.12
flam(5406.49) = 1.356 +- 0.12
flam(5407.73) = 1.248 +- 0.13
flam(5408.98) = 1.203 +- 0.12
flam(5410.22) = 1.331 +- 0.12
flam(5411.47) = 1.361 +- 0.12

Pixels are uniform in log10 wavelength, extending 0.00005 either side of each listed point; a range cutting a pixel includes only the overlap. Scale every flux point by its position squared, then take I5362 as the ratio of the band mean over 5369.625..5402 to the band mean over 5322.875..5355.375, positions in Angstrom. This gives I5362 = 1.05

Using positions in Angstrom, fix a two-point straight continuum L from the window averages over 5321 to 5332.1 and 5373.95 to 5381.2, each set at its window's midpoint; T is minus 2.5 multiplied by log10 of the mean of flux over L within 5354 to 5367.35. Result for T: -0.093 mag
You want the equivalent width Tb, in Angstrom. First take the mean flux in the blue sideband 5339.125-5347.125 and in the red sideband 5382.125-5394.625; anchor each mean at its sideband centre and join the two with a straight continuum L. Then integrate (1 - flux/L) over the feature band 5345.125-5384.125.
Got -3.6 Angstrom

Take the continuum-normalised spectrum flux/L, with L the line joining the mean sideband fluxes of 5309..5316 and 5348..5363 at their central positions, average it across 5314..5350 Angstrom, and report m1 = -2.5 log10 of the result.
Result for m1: 0.08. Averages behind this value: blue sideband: 1.34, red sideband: 1.43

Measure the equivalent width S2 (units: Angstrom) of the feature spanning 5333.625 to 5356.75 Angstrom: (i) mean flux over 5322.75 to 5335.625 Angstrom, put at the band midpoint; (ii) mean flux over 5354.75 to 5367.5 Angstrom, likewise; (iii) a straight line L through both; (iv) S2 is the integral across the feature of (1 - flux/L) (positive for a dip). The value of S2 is 1.5 Angstrom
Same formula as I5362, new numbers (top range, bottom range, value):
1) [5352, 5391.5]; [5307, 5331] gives 1.11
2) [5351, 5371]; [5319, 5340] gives 1.13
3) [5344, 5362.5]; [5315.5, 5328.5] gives 1.11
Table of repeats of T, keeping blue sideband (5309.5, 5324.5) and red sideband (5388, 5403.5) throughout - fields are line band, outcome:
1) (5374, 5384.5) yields -0.16 mag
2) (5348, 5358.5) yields -0.07 mag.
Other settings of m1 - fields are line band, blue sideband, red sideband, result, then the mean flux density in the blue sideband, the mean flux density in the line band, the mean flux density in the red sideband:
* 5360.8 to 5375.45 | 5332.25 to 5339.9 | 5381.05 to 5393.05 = -0.06 mag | 1.36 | 1.44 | 1.37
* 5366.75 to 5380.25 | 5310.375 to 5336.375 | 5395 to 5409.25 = -0.08 mag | 1.32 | 1.4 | 1.28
